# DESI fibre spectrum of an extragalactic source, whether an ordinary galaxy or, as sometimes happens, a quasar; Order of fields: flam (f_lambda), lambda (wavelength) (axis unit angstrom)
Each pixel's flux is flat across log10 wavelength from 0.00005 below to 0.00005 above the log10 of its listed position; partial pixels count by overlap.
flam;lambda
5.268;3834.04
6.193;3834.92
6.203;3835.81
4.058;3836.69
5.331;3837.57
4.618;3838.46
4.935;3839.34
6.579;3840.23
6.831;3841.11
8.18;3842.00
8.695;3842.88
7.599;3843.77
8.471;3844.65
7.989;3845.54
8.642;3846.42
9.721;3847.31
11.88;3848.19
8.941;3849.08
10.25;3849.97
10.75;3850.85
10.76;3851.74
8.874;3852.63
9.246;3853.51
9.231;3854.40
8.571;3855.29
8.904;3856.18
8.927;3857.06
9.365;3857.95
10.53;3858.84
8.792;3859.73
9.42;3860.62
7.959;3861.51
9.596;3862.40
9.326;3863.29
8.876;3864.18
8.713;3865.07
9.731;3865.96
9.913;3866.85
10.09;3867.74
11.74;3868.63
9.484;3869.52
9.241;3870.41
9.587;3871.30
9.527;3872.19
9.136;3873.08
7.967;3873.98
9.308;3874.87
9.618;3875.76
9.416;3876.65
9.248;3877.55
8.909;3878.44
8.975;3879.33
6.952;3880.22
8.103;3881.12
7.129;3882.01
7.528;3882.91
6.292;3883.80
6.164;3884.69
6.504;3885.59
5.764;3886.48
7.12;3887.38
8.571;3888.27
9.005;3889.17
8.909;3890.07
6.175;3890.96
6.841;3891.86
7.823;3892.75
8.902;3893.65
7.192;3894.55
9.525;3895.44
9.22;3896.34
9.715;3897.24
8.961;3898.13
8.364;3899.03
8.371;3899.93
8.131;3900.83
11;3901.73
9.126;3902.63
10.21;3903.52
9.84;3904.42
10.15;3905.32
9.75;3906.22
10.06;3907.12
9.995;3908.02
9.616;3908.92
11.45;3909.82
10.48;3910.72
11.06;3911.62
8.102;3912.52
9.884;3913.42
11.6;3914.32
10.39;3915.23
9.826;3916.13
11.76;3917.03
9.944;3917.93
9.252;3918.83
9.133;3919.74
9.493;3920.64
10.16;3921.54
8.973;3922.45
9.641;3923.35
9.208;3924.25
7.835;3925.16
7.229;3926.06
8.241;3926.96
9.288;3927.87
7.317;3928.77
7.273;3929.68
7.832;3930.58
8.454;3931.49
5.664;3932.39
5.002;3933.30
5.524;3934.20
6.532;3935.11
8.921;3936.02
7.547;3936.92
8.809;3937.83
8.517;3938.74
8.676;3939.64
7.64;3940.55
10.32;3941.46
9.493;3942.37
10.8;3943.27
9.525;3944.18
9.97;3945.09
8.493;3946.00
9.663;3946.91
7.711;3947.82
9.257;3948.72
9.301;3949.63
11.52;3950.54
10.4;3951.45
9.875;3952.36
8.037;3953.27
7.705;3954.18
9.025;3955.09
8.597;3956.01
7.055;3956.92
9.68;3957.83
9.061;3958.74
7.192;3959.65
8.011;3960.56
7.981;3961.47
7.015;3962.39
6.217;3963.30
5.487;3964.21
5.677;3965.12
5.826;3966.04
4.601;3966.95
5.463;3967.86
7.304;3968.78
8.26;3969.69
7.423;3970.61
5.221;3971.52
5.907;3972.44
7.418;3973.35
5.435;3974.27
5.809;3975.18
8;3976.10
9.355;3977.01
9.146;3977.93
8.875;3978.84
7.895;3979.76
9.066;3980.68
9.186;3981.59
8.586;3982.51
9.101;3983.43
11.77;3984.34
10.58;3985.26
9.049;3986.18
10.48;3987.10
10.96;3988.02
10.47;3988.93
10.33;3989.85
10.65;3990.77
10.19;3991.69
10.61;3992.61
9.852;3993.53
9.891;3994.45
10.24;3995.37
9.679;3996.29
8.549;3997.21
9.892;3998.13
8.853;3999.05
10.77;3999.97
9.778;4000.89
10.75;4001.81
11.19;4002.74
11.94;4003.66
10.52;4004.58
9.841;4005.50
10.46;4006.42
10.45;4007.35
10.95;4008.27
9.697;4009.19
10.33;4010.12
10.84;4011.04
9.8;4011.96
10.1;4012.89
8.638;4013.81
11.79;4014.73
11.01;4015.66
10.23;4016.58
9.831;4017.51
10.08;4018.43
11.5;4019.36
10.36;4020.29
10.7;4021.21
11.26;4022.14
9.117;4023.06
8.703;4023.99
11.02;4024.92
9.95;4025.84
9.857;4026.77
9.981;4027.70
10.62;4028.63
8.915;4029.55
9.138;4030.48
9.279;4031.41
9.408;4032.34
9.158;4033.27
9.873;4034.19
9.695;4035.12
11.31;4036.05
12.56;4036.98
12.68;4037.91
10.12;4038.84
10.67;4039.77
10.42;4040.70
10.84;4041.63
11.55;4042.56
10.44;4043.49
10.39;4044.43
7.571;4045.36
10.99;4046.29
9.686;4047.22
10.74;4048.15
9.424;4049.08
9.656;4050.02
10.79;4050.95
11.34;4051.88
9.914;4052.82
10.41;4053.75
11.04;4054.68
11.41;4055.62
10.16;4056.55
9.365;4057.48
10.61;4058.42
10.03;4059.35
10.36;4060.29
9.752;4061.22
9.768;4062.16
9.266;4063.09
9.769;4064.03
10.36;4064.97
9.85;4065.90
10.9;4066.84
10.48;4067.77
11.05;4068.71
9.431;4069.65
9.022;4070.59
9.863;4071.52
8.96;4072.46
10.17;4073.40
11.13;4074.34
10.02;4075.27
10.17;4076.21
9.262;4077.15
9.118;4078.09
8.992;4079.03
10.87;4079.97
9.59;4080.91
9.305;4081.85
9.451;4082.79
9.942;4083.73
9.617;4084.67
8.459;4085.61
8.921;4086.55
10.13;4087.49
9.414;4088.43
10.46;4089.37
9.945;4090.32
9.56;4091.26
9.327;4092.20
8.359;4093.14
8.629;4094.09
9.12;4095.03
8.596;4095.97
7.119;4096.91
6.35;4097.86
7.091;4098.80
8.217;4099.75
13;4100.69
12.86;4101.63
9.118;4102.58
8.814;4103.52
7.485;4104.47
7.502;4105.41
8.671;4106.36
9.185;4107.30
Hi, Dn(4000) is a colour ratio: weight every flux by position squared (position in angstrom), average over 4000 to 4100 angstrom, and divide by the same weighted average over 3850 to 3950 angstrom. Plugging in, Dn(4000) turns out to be 1.21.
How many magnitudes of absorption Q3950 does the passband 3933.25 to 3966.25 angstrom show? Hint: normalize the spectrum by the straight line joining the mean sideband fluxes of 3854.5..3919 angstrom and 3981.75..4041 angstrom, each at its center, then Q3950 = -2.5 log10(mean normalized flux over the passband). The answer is 0.16 mag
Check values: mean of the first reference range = 9.05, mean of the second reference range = 10.2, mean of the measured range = 8.33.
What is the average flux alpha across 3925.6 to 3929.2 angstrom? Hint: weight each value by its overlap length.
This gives 8.04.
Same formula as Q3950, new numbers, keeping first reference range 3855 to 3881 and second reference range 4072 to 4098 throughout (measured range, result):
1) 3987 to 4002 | -0.089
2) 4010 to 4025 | -0.108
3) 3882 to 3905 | 0.130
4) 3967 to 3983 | 0.236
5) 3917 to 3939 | 0.128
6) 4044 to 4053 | -0.081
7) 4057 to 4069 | -0.085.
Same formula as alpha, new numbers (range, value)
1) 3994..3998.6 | 9.65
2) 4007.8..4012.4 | 10.3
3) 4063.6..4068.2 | 10.3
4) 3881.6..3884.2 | 6.99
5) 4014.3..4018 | 10.7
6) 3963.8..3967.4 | 5.4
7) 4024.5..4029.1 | 10.3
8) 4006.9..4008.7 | 10.7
